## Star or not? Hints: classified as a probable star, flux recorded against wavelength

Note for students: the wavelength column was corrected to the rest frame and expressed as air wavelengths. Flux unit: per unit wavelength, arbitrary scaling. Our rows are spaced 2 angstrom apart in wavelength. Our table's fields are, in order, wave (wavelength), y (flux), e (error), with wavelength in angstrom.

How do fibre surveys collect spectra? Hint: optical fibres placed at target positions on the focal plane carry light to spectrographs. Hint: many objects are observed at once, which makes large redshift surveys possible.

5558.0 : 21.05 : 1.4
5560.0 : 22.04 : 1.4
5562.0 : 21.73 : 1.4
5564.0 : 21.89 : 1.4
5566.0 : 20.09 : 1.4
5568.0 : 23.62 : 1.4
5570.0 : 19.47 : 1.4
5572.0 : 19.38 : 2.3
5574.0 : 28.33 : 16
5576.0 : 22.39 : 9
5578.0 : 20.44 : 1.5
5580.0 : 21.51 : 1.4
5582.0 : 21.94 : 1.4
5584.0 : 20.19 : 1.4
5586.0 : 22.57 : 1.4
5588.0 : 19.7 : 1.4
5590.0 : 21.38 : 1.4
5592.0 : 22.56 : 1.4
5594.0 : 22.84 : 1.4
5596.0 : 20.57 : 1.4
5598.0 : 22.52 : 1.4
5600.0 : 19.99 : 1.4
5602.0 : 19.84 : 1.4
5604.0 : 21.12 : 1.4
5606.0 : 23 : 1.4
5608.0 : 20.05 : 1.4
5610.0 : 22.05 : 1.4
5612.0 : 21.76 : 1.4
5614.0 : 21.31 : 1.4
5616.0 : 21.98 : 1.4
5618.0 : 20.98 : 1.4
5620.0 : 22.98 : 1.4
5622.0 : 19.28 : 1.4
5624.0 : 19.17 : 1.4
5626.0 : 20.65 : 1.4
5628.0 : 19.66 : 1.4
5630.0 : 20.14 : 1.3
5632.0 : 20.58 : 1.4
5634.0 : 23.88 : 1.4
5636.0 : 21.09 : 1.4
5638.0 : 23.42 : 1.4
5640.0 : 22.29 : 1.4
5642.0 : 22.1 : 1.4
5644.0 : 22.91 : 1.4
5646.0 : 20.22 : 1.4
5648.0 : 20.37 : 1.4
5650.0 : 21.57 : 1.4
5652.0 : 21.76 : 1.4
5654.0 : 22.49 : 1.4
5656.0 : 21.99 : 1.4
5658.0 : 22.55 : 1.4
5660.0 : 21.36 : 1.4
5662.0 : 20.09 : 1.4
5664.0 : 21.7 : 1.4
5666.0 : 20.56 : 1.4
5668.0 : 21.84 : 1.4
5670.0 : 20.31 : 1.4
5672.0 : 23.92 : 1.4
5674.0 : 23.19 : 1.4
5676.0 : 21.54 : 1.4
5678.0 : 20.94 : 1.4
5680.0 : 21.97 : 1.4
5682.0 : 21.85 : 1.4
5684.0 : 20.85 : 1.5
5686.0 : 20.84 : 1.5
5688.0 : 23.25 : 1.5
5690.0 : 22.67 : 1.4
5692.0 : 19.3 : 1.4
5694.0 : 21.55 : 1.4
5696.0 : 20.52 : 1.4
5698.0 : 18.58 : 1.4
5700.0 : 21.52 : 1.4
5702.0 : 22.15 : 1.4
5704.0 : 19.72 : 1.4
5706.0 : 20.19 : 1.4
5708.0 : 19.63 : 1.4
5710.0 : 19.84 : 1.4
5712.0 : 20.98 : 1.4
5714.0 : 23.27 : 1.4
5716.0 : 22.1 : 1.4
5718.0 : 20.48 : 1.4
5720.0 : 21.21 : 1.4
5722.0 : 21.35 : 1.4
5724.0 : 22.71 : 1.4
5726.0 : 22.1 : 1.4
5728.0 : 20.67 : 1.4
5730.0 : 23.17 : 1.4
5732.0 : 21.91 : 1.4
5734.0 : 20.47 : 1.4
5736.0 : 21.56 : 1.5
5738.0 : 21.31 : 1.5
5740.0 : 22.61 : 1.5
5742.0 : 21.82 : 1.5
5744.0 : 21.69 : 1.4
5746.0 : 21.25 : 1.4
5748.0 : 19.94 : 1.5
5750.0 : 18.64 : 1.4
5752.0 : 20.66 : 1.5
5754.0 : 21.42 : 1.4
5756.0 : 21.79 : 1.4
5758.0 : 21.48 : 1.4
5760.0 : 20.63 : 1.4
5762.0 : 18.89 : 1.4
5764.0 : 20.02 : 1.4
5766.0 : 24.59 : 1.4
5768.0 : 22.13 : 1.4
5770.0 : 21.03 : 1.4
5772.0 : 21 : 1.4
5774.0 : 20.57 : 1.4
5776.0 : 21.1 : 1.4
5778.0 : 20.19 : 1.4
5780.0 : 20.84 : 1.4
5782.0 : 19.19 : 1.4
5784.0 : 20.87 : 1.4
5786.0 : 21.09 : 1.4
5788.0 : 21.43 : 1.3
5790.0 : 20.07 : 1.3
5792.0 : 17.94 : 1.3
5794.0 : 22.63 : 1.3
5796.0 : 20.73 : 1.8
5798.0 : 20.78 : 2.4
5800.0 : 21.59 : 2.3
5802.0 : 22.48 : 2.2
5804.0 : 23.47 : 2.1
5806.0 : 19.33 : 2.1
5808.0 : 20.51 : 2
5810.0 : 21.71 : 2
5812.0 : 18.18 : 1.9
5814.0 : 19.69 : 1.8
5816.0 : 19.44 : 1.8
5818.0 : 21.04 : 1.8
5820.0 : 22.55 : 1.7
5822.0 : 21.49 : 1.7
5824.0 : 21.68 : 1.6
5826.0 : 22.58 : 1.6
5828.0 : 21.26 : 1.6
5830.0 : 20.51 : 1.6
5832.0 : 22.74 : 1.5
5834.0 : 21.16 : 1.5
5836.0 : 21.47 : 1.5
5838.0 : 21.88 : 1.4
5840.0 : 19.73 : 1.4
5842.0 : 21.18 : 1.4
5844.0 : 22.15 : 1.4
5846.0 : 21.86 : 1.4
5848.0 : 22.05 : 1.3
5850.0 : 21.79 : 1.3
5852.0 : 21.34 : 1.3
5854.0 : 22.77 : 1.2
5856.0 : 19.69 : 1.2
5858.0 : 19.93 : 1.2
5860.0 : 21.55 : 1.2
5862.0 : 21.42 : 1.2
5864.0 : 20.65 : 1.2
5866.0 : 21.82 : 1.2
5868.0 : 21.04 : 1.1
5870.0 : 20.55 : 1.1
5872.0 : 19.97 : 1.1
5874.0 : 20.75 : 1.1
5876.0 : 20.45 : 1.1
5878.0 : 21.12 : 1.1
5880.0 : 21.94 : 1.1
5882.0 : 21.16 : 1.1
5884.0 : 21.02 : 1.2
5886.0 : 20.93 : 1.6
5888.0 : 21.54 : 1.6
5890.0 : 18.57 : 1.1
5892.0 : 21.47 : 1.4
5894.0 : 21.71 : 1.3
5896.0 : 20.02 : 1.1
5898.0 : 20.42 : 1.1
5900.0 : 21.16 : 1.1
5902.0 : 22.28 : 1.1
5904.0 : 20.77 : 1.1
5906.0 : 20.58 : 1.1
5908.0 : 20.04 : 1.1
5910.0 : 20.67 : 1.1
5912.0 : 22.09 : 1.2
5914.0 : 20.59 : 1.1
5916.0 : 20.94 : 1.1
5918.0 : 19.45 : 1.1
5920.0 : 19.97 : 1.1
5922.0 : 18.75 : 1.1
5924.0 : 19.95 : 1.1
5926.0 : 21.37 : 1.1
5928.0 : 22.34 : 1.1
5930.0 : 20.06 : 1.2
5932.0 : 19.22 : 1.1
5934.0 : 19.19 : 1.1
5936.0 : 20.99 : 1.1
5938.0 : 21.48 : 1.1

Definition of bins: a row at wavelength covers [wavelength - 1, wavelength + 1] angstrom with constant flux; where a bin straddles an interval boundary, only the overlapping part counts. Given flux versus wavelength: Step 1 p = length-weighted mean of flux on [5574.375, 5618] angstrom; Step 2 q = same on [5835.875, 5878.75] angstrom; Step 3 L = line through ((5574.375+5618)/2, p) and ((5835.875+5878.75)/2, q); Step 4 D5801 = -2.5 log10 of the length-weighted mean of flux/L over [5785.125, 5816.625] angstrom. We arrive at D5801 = 0.03 mag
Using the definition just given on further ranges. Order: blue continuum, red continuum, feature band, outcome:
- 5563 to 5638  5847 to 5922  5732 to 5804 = 0.00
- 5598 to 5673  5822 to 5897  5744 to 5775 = 0.02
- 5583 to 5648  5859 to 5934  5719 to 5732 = -0.04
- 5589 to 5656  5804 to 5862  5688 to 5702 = 0.02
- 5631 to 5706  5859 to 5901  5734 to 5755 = 0.01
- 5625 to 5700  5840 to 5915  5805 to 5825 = 0.03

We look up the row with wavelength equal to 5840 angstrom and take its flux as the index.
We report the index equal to 19.73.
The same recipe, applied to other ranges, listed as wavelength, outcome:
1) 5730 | 23.17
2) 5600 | 19.99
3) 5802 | 22.48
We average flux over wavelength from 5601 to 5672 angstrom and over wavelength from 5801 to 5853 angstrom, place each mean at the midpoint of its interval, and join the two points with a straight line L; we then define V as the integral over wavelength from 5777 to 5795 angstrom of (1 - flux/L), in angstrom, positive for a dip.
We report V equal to 0.7 angstrom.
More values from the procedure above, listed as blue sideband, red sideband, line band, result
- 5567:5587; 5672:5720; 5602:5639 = 0.8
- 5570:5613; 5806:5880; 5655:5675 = -0.3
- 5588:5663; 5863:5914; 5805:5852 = -0.3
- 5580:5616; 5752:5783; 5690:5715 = 0.5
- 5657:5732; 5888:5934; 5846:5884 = -0.7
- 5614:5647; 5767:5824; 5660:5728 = -0.5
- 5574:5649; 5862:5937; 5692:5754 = 0.1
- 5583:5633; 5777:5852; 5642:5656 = -0.4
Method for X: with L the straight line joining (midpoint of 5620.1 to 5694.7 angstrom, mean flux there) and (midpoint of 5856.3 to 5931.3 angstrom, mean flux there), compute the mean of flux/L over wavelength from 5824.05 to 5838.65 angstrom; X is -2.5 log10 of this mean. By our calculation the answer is -0.04 mag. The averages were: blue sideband 21.5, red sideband 20.8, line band 21.7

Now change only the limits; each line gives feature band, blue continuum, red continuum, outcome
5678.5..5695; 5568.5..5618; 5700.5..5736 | -0.008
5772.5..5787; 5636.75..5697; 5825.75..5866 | 0.047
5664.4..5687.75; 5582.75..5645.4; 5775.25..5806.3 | -0.024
